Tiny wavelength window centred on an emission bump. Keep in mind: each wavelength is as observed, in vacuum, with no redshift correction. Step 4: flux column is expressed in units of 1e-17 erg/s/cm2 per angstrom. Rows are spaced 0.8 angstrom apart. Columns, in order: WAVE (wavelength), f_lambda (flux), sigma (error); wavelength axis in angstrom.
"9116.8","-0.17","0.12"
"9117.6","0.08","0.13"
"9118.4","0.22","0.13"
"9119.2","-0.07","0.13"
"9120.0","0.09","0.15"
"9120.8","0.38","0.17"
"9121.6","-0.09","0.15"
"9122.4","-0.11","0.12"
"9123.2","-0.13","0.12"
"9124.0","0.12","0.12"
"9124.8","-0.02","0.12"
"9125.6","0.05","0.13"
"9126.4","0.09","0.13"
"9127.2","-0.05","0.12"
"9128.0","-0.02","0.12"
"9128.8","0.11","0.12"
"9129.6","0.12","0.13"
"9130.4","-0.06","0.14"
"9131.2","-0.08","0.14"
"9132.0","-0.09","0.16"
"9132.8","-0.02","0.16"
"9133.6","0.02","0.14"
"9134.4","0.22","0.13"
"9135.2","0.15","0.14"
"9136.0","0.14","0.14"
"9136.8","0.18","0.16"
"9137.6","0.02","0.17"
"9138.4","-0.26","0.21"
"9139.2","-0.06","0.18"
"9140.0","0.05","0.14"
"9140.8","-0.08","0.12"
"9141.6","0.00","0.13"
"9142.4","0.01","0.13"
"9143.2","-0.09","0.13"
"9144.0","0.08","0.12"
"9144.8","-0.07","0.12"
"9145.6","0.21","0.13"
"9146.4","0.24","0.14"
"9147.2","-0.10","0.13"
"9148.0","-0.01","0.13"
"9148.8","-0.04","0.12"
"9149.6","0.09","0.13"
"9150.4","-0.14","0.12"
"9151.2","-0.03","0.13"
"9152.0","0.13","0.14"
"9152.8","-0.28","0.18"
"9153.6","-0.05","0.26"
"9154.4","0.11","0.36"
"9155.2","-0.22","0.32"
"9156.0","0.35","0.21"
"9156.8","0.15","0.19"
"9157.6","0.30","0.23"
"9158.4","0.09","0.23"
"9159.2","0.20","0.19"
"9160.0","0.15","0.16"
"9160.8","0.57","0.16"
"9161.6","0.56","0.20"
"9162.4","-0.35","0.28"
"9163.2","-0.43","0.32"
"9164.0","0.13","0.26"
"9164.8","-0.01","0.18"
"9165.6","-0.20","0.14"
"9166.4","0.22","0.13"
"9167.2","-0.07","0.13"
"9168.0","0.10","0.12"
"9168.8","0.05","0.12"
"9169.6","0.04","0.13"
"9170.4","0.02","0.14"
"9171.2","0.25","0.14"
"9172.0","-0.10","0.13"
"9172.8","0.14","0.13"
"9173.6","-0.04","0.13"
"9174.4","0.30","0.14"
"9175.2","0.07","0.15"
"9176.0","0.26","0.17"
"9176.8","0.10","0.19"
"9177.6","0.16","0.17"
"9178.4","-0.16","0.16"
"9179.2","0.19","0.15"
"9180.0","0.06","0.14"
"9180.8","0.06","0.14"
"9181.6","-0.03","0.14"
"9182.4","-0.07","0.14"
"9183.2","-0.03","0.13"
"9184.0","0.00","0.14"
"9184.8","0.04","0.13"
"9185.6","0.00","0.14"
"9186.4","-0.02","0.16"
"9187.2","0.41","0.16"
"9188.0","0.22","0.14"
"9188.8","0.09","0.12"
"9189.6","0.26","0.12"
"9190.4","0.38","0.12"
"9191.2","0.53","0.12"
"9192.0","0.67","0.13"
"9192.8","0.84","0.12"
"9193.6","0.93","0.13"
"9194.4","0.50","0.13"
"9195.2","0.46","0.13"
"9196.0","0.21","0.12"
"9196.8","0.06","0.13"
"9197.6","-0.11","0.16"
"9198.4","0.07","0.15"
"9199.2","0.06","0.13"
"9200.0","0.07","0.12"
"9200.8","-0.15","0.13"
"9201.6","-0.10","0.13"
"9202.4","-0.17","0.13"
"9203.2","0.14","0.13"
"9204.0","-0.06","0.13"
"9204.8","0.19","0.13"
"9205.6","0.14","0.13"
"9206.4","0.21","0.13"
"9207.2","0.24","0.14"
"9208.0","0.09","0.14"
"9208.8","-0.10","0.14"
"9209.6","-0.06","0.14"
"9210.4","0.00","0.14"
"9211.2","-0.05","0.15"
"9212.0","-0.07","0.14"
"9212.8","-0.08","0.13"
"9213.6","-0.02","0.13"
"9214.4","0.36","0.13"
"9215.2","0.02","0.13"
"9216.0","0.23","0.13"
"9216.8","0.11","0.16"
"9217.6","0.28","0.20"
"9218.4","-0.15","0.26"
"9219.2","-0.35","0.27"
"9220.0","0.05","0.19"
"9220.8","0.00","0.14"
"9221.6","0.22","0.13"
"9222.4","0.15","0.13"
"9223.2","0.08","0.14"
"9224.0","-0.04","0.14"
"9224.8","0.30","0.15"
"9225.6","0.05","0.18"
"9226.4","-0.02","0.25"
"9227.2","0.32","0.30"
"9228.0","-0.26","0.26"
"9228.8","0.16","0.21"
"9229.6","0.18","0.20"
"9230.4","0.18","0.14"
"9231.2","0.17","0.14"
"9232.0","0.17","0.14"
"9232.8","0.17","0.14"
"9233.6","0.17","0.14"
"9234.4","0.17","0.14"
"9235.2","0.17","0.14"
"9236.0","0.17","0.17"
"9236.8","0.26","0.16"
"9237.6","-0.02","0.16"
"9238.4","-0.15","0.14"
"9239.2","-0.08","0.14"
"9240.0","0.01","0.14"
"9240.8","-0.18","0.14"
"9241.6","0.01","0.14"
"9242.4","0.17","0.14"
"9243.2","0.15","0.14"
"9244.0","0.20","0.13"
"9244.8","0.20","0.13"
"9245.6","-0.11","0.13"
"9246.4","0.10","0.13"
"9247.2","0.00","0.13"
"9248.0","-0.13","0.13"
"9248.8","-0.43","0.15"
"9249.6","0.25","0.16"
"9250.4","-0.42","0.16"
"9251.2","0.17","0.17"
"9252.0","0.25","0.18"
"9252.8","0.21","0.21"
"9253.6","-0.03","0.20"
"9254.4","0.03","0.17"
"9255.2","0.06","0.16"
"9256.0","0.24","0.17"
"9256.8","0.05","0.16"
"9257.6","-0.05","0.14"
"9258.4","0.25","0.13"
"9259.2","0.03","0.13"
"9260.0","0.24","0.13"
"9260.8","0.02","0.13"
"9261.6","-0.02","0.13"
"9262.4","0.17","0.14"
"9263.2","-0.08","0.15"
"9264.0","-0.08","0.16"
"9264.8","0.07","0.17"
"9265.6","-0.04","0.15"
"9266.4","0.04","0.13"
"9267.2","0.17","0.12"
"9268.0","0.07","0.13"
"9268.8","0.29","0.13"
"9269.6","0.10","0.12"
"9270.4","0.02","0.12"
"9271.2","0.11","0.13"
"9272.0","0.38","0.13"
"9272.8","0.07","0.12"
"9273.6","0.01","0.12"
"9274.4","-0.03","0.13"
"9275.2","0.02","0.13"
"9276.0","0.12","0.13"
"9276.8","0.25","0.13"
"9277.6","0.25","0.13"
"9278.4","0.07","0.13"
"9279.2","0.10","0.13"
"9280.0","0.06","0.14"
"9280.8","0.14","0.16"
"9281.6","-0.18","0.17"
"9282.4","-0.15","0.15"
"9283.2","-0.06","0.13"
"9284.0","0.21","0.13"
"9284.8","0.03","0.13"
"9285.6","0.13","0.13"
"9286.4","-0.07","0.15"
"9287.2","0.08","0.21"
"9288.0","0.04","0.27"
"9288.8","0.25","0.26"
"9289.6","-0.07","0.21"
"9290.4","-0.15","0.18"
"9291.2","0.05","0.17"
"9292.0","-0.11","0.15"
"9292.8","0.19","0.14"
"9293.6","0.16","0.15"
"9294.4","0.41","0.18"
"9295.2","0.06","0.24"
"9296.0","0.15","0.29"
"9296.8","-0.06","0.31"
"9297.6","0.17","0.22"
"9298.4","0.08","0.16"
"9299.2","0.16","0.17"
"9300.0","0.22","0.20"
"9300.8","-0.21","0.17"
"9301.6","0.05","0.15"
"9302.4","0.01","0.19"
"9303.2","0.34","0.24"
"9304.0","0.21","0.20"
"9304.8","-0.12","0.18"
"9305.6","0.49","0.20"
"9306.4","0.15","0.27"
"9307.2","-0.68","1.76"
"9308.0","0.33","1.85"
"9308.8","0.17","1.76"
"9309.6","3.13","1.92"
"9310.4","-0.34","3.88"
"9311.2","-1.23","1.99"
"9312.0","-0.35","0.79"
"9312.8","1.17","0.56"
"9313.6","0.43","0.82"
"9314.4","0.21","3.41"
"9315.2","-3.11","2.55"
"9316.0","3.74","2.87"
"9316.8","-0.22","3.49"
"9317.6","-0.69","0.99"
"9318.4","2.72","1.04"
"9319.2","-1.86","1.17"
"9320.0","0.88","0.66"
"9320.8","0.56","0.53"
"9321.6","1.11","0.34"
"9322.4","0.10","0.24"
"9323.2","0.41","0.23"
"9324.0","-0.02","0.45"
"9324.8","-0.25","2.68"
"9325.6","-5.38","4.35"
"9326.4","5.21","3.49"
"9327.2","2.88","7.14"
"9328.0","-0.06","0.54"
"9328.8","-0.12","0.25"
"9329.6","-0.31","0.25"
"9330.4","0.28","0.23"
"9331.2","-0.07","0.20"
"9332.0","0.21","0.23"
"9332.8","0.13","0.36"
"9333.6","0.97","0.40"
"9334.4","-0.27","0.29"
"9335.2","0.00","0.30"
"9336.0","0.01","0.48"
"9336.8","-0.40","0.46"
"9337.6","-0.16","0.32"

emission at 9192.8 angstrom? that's H-beta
